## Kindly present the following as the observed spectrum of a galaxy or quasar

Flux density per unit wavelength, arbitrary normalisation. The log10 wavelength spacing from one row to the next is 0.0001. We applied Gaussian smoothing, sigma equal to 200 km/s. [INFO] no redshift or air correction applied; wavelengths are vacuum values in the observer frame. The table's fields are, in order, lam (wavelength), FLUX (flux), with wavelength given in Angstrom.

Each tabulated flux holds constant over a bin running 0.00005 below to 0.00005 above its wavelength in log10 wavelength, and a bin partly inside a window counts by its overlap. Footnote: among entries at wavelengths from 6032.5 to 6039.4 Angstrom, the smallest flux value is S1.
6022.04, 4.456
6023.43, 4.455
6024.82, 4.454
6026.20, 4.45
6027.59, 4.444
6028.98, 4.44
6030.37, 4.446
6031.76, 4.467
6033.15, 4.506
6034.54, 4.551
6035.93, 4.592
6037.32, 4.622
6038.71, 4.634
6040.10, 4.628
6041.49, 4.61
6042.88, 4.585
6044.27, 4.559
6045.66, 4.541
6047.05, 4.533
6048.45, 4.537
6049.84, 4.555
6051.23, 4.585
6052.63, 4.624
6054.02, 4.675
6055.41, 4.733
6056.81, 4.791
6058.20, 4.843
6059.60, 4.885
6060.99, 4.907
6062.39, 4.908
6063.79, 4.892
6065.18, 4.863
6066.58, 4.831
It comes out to 4.506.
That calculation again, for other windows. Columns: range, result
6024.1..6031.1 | 4.44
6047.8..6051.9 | 4.537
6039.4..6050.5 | 4.533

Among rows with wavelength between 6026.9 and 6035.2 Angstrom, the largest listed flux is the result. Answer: 4.551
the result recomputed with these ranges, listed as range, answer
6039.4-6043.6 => 4.628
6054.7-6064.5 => 4.908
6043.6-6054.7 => 4.675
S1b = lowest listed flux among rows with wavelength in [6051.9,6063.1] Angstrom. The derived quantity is 4.624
